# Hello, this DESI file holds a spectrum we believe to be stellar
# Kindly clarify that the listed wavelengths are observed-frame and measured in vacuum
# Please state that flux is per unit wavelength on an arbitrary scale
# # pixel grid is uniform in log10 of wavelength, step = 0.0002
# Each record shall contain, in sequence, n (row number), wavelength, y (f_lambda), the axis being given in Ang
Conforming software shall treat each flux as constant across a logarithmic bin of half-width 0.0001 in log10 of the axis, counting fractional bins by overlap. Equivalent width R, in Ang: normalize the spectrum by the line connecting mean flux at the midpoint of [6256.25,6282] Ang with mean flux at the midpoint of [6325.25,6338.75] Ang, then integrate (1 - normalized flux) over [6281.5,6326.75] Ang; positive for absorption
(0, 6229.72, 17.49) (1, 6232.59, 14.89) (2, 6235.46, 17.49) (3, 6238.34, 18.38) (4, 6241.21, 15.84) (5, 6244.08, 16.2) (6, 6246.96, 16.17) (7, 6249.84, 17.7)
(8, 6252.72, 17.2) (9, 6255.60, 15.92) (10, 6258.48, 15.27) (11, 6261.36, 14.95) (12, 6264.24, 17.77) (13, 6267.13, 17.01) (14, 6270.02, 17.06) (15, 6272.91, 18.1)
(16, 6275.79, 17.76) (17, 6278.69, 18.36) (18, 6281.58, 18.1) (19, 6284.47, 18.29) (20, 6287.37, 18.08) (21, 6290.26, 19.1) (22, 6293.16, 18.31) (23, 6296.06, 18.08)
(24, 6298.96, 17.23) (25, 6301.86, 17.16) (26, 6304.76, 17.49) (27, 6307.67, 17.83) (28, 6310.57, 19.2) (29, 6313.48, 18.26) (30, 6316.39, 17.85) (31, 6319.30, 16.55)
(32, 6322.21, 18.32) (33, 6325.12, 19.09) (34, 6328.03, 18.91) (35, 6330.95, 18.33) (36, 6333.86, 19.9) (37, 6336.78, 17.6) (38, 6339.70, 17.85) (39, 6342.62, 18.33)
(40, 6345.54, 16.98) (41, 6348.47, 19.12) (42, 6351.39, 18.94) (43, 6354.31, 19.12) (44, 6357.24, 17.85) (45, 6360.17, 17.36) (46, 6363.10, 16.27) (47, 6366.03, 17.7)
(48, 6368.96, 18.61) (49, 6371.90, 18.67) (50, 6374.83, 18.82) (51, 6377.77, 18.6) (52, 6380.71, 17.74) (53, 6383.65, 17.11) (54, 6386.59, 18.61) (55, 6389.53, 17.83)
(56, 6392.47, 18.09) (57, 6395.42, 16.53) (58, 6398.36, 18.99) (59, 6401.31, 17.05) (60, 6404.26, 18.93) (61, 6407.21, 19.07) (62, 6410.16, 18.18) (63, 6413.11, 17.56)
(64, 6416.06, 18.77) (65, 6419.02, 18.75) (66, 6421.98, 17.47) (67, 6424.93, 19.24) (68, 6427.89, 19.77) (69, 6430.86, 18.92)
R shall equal -0.2 Ang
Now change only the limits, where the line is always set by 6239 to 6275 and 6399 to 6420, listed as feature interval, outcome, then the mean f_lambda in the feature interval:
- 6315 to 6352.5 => -1.7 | 18.3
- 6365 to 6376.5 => -0.4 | 18.5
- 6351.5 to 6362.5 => -0.2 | 18.1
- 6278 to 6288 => -0.7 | 18.2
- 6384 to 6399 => 0.2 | 17.9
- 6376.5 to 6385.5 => 0.1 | 17.8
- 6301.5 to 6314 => -0.6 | 18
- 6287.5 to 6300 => -0.8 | 18.2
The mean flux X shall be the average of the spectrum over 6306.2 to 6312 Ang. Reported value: 18.5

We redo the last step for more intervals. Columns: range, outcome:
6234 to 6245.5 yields 17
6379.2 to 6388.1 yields 17.8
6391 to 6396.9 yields 17.3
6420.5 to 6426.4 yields 18.4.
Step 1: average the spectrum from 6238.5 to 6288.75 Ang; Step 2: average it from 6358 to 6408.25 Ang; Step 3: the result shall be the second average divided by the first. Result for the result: 1.05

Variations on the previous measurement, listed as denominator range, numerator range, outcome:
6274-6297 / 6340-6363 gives 0.99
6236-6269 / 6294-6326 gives 1.08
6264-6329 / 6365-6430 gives 1.02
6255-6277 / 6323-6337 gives 1.13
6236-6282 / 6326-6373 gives 1.07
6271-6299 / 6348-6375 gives 1.00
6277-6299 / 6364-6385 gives 0.99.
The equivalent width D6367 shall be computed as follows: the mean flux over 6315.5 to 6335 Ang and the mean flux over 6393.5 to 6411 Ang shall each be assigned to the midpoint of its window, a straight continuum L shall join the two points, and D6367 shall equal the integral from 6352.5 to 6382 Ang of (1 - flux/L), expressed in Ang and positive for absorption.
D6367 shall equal 0.3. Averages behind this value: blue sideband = 18.4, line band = 18.1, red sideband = 18.1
